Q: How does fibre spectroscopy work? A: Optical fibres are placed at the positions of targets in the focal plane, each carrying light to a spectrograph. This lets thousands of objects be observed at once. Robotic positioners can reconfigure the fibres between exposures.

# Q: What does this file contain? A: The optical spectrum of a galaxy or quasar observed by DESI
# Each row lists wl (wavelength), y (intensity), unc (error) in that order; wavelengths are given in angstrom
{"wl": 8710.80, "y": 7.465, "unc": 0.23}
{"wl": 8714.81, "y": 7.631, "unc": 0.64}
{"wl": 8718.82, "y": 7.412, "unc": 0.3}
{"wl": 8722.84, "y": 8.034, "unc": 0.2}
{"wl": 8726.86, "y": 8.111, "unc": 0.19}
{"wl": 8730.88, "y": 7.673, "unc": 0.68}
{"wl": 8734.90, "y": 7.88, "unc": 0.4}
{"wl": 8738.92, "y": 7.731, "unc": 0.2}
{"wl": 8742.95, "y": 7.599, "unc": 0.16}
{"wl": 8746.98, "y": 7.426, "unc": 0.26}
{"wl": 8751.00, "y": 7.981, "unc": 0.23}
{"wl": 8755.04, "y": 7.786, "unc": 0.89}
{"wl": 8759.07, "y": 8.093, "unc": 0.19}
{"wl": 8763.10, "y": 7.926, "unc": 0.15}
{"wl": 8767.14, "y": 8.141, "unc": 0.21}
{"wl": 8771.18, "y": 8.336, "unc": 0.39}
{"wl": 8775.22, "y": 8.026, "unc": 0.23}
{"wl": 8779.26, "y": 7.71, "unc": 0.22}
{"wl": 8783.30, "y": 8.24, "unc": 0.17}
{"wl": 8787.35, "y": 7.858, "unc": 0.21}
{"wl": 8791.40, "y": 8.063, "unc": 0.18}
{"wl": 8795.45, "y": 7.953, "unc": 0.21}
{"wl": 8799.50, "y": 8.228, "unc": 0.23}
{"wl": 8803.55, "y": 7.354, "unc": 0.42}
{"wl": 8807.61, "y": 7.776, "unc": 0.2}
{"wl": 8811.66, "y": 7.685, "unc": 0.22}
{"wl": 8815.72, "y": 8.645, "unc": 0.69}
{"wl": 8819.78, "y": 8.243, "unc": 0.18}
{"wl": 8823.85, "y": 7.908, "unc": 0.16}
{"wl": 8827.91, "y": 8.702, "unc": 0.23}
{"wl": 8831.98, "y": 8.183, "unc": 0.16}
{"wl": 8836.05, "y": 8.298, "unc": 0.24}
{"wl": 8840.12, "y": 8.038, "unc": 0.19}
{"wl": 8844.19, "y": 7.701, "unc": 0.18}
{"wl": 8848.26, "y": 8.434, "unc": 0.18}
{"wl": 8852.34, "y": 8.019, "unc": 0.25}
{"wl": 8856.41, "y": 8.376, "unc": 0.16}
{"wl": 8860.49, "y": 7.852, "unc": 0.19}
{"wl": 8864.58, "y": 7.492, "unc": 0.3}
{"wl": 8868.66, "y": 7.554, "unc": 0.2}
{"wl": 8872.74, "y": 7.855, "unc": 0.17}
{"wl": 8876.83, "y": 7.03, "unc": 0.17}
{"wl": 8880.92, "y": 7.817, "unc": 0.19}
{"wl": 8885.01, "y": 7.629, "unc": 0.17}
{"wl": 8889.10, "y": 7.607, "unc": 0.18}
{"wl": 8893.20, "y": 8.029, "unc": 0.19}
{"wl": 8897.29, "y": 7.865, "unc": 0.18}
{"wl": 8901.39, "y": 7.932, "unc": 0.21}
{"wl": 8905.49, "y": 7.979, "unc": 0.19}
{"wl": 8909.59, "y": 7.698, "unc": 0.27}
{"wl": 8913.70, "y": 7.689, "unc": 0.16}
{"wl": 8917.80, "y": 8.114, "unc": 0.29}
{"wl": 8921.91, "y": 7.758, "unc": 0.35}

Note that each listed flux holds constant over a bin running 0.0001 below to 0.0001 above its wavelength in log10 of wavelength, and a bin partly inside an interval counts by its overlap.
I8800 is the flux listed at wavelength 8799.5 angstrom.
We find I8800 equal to 8.228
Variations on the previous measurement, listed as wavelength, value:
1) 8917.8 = 8.114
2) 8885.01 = 7.629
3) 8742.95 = 7.599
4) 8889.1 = 7.607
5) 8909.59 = 7.698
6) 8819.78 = 8.243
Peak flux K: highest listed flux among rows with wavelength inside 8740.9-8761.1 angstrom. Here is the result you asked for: 8.093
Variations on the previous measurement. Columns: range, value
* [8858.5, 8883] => 7.855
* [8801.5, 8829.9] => 8.702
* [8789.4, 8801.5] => 8.228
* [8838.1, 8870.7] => 8.434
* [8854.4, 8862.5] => 8.376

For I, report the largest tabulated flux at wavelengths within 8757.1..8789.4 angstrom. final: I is 8.336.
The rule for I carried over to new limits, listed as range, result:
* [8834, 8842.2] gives 8.298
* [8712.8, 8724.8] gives 8.034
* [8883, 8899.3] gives 8.029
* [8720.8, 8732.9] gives 8.111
